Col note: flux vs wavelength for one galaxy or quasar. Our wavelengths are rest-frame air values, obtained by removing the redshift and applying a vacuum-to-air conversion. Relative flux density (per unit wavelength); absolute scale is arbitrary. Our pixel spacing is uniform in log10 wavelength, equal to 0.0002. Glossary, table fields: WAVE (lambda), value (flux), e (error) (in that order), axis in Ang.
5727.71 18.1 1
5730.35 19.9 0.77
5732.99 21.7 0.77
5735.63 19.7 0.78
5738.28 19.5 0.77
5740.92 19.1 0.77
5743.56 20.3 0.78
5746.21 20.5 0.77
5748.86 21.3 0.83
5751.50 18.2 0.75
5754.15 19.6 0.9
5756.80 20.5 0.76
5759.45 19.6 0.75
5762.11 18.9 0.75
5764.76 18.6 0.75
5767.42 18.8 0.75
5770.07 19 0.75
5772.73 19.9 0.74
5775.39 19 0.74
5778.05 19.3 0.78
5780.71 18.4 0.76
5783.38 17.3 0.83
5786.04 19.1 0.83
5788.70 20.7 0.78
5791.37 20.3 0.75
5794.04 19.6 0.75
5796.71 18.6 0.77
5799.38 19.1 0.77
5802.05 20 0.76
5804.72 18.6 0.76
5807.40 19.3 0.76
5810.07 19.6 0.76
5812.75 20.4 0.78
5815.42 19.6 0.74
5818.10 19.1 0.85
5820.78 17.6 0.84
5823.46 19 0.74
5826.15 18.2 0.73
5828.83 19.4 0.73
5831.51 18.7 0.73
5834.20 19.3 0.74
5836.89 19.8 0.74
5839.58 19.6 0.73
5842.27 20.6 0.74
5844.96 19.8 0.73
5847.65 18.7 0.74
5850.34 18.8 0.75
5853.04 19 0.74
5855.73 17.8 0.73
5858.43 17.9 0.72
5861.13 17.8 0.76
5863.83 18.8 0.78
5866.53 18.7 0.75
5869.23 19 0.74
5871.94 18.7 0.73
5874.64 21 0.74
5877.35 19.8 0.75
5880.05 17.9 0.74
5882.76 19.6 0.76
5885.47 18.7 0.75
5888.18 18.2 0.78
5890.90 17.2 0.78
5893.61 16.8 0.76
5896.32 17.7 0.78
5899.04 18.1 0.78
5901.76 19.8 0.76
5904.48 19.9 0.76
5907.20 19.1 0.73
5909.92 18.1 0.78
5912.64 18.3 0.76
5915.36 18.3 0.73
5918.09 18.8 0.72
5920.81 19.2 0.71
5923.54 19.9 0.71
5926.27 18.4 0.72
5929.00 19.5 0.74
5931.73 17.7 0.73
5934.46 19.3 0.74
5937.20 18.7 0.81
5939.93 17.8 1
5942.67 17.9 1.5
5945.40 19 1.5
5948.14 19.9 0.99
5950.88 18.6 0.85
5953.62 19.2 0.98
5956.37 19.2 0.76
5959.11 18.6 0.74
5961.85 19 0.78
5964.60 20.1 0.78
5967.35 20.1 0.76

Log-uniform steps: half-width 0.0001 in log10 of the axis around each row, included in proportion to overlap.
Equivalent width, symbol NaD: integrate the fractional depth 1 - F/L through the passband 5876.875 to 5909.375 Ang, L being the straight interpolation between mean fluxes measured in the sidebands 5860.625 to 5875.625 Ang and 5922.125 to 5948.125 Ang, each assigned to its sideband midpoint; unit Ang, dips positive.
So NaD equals 0.7 Ang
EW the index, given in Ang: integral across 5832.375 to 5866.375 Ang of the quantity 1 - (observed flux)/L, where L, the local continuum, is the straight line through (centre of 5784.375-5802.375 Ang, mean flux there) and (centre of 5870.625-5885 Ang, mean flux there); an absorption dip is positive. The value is 0.8 Ang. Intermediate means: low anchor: 19.6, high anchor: 19.4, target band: 19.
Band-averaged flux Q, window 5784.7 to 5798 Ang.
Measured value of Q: 19.7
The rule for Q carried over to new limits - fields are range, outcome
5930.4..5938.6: 18.6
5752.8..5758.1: 20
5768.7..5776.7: 19.3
